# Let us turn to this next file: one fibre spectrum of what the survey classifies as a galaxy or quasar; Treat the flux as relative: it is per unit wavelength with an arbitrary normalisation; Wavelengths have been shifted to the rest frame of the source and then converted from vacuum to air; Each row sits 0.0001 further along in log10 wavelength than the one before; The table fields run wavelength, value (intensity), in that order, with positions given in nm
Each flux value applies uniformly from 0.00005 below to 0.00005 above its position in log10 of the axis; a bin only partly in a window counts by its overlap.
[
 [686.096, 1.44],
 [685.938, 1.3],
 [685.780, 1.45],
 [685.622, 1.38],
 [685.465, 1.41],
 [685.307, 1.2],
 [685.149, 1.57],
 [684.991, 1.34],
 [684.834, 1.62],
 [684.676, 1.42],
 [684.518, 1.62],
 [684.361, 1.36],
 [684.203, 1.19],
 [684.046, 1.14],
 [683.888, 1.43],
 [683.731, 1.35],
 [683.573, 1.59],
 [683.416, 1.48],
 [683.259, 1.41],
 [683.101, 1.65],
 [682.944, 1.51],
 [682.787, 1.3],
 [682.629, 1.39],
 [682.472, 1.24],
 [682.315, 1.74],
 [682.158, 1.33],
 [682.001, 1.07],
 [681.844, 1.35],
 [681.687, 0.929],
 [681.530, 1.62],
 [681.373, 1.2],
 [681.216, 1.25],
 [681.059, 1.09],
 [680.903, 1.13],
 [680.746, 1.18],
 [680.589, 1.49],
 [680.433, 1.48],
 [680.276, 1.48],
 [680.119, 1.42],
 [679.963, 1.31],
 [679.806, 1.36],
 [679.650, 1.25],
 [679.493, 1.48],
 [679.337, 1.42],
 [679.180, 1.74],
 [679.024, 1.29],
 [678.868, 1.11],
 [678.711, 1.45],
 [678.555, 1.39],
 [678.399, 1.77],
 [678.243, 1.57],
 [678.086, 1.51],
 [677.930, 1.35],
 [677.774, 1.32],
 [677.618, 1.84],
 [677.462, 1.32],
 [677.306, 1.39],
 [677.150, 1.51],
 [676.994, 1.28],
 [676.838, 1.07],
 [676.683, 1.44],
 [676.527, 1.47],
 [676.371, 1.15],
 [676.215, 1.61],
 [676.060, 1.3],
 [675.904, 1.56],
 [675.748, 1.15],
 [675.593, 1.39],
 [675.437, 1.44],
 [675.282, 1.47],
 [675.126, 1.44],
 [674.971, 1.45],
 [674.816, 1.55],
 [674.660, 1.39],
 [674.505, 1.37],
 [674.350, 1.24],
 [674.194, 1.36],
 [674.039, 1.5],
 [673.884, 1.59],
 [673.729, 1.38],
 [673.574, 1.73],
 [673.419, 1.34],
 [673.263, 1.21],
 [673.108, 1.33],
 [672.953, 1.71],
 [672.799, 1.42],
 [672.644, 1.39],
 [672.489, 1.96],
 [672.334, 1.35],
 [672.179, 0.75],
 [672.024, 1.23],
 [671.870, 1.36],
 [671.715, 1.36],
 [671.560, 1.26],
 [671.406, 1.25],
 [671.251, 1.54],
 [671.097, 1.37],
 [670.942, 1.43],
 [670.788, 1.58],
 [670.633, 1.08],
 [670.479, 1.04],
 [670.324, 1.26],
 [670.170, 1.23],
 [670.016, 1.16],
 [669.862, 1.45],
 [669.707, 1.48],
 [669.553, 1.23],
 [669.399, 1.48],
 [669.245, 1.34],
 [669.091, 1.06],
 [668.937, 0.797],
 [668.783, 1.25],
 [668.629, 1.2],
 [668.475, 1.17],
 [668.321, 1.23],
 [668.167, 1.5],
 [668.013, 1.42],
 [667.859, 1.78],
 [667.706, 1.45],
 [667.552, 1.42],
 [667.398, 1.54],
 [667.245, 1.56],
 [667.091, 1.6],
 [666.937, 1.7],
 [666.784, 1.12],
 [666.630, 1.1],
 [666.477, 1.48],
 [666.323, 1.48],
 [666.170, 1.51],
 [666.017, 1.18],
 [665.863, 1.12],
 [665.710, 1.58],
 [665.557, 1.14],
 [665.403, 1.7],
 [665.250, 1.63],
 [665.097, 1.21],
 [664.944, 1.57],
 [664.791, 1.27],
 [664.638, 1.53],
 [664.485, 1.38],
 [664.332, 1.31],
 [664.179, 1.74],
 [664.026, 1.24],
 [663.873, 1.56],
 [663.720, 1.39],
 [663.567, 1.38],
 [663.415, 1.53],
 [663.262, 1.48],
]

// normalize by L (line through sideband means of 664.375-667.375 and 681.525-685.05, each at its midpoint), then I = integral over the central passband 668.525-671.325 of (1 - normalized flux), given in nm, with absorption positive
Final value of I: 0.27 nm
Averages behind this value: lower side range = 1.42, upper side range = 1.39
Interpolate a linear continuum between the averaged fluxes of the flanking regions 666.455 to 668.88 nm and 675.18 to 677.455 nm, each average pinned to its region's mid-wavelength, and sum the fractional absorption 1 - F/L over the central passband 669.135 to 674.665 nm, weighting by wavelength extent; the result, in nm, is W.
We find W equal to 0.09 nm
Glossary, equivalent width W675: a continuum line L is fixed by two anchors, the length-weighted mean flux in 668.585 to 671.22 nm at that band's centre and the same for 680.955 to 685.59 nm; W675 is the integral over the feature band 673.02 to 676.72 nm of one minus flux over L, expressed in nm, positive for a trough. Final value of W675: -0.30 nm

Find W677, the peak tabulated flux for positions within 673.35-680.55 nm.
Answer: 1.84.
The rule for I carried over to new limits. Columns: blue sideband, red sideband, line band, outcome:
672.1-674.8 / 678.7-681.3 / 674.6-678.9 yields -0.127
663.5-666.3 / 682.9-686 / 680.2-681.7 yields 0.126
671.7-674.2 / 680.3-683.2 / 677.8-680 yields -0.111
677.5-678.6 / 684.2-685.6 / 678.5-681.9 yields 0.368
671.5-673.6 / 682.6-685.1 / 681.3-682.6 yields 0.097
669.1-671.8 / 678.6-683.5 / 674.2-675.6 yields -0.081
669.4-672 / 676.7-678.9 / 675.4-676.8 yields 0.022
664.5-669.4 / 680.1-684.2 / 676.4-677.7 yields -0.043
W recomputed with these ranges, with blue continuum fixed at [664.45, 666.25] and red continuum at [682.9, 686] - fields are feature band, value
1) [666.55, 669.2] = 0.11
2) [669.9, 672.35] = 0.25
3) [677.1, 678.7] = -0.09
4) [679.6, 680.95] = 0.06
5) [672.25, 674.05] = -0.10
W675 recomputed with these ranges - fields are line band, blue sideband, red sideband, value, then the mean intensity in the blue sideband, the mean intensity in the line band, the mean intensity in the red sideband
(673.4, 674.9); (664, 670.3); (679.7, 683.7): -0.09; 1.37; 1.45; 1.36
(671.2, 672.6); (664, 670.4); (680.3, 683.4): 0.03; 1.37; 1.34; 1.34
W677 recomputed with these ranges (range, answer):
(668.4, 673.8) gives 1.96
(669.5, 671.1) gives 1.58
